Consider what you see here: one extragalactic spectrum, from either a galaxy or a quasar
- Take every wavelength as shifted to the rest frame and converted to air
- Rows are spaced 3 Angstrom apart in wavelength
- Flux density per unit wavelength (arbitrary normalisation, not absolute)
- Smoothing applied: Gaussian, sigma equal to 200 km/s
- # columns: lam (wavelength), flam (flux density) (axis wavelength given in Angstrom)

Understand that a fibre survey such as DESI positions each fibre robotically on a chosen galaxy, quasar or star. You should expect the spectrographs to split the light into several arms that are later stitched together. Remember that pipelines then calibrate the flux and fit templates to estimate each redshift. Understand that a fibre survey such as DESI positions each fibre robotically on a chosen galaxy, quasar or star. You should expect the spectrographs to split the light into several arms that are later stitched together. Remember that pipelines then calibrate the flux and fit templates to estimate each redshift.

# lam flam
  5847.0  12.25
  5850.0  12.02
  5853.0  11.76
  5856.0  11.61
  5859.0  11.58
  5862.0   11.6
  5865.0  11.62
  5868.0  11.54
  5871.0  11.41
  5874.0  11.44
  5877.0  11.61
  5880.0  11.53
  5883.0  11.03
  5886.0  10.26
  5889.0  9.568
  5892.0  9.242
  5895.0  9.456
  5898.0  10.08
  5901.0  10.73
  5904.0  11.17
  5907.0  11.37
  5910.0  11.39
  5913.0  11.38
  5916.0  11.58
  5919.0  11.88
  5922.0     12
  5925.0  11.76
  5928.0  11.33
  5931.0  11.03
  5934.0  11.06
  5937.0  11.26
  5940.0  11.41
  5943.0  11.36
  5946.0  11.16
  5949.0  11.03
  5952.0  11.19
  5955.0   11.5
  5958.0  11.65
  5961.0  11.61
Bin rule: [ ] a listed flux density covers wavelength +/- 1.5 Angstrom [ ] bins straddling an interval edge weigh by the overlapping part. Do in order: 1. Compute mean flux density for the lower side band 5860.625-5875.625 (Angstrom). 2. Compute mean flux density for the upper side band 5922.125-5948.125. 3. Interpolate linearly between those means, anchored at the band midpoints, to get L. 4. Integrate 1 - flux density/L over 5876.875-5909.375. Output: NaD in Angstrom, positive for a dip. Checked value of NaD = 2.6 Angstrom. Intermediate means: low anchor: 11.5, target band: 10.5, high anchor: 11.3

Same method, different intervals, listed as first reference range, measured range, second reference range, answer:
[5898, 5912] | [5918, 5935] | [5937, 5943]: -0.41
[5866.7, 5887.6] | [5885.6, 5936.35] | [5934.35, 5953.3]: 1.43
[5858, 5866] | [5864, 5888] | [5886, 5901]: -1.06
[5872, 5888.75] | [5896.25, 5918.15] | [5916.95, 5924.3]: 0.97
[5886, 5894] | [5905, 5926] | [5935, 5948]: -2.41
